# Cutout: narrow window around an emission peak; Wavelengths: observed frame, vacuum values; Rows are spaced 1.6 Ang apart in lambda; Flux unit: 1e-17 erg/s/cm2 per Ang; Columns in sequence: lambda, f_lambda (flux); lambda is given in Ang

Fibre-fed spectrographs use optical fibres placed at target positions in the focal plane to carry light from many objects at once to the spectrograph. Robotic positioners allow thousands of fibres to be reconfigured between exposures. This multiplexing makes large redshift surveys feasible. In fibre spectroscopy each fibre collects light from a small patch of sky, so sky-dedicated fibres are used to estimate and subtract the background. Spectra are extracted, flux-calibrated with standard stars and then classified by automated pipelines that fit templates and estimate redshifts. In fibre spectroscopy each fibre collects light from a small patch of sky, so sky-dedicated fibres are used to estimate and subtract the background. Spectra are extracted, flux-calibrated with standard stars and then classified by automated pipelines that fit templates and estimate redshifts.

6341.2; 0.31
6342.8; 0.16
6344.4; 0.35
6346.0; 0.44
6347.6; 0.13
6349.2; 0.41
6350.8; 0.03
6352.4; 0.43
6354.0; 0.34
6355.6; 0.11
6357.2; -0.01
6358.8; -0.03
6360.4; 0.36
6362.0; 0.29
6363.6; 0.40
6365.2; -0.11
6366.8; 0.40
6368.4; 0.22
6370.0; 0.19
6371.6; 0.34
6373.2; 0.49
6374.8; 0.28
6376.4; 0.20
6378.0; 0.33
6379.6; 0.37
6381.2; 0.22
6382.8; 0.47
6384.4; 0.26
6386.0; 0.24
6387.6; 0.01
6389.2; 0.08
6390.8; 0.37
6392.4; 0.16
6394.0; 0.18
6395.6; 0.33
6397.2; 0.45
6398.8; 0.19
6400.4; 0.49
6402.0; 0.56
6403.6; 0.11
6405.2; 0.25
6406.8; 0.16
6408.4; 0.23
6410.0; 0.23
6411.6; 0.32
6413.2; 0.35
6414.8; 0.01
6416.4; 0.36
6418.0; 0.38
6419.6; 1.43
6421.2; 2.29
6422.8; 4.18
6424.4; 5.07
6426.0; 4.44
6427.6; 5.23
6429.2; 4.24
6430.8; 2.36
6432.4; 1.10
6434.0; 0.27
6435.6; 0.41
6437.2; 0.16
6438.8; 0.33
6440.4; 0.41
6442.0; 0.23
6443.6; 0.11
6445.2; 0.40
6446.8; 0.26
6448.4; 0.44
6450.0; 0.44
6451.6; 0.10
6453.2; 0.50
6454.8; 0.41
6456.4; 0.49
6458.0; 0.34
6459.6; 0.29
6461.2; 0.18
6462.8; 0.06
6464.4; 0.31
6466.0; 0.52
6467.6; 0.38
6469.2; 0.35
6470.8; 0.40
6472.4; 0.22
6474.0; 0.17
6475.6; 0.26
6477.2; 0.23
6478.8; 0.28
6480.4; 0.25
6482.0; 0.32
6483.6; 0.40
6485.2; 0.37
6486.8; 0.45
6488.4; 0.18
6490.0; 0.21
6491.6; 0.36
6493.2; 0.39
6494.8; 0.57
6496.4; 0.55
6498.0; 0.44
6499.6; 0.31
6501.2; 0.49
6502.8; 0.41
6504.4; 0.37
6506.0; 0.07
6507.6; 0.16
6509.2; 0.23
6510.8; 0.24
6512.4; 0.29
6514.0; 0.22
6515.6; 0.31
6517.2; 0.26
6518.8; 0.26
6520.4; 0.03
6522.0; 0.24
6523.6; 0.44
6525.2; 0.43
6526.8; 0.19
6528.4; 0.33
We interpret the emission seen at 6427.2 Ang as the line [O II]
